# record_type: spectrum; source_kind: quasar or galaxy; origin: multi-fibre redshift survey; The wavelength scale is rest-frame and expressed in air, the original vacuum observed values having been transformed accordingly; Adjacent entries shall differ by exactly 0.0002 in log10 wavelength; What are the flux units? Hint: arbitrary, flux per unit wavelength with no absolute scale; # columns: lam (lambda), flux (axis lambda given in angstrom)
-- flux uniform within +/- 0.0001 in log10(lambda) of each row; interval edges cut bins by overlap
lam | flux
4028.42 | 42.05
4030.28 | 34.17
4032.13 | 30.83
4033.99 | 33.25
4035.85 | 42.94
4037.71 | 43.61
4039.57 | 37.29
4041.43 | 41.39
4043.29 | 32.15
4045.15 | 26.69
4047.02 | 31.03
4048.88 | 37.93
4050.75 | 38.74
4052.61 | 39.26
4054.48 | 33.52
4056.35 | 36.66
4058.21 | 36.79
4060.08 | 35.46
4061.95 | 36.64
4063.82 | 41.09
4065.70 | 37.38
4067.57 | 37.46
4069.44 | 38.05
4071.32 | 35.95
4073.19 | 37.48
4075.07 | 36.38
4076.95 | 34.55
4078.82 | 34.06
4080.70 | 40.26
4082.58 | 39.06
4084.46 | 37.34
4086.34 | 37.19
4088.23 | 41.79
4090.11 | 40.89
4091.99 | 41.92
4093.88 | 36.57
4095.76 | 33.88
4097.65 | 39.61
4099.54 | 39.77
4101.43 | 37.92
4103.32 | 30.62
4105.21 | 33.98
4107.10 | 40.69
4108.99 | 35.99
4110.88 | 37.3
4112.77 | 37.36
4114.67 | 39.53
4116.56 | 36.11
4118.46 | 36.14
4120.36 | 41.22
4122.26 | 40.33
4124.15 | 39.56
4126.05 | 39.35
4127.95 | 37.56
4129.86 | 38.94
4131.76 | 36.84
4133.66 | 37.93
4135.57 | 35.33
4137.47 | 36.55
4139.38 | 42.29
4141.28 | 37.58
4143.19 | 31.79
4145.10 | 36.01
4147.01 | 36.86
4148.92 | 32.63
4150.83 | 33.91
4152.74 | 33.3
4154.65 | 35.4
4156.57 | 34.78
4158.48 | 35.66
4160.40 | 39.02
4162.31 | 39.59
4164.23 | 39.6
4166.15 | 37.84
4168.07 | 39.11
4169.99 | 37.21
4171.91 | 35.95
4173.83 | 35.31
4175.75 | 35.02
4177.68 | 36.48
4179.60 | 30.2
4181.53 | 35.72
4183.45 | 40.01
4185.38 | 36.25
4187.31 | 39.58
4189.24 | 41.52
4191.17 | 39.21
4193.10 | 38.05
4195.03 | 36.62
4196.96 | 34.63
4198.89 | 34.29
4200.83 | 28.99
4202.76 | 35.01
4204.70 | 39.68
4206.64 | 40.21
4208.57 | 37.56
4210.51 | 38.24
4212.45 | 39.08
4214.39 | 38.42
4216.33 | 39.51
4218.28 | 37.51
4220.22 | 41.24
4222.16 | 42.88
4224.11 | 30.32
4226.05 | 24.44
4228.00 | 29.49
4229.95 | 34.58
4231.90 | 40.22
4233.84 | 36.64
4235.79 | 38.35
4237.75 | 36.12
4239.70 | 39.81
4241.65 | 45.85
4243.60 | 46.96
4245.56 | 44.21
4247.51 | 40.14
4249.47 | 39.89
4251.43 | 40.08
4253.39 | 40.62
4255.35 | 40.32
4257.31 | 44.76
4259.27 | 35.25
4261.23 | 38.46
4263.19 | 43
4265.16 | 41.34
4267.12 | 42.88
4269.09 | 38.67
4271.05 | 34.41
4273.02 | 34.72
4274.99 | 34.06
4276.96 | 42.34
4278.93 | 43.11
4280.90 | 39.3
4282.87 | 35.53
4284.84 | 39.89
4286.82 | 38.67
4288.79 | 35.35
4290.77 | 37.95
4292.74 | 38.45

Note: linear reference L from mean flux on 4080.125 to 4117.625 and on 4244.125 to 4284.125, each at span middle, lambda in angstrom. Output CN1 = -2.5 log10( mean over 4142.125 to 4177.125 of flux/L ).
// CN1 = 0.07 mag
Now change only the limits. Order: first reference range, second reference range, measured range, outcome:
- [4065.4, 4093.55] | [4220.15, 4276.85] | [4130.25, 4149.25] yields 0.05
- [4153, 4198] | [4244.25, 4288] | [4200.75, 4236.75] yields 0.05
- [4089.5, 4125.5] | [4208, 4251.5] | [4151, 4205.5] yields 0.05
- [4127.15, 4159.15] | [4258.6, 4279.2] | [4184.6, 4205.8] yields 0.01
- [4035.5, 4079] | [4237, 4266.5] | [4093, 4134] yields 0.01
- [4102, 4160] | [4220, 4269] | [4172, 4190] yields 0.03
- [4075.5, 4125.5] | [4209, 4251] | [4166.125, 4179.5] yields 0.06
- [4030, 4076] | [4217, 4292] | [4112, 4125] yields -0.04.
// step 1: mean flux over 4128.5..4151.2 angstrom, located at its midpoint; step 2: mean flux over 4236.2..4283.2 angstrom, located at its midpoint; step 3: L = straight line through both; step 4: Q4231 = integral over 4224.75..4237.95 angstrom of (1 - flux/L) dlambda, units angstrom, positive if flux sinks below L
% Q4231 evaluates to 1.7 angstrom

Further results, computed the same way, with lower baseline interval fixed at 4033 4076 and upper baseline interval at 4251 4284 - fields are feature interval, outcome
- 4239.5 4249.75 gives -1.1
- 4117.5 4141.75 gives -0.5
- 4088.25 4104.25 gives -0.2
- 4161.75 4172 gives -0.1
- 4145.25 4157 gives 1.0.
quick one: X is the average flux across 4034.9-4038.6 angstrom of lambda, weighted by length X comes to 43.2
